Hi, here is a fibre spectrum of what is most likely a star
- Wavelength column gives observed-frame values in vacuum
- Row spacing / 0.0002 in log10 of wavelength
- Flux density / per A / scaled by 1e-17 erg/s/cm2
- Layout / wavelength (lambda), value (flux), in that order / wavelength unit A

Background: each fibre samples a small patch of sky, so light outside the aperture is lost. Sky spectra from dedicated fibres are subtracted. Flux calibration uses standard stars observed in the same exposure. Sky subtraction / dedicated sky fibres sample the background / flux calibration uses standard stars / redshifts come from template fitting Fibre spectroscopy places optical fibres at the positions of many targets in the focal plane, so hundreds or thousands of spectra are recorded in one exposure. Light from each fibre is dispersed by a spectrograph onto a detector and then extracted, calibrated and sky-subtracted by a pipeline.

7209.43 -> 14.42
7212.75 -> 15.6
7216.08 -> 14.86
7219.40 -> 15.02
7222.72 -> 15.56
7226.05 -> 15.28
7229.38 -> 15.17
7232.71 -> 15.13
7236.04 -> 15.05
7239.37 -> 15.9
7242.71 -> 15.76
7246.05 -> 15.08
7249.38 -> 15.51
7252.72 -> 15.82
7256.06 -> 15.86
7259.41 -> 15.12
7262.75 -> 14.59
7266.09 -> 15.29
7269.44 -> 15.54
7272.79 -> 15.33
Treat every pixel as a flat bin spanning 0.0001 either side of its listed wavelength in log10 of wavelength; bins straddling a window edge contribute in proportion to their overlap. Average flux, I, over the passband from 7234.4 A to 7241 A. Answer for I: 15.5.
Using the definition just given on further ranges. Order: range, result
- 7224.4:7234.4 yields 15.2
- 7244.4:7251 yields 15.3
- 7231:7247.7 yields 15.4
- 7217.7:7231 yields 15.3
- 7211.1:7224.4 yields 15.3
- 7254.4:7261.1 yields 15.5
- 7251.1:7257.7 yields 15.8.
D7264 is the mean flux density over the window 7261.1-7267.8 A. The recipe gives 14.9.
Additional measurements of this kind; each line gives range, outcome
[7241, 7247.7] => 15.4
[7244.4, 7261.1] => 15.5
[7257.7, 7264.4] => 14.9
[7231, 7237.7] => 15.1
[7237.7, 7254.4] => 15.6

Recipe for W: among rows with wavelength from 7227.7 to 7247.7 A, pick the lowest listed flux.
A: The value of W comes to 15.05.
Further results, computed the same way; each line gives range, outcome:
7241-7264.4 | 14.59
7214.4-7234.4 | 14.86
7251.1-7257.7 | 15.82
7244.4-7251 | 15.08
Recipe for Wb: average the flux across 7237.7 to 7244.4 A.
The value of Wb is 15.8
